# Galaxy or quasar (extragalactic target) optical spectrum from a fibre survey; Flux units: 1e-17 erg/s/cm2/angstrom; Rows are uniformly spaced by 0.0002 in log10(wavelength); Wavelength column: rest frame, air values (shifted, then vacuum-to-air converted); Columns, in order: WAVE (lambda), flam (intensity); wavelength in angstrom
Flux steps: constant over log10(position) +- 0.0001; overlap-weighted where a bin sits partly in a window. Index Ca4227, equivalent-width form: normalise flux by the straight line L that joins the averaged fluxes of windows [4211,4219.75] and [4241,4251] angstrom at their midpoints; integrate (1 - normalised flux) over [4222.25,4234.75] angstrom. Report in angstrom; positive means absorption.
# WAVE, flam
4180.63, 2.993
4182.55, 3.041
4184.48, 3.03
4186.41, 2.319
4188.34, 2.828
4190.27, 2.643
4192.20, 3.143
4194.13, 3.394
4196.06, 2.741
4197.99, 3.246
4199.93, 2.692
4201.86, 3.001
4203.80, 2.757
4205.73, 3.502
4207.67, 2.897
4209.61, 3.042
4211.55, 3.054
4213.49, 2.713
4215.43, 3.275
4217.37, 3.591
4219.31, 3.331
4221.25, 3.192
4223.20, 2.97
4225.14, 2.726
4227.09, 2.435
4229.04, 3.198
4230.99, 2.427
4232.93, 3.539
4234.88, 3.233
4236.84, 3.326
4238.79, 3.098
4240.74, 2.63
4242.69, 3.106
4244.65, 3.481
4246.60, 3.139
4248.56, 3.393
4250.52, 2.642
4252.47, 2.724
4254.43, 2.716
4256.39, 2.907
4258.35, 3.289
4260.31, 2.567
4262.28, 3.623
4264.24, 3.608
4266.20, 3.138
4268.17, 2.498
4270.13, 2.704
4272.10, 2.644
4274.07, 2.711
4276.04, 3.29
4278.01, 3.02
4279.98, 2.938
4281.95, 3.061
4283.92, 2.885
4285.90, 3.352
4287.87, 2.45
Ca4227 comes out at 1.0 angstrom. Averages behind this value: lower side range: 3.19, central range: 2.91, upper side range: 3.14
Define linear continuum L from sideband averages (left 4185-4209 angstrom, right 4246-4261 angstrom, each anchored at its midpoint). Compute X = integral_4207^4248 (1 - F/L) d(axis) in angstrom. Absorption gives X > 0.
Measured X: -2.0 angstrom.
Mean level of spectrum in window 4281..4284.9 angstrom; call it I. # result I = 2.97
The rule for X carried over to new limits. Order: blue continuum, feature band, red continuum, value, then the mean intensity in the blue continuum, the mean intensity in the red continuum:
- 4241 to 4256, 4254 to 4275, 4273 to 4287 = 0.5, 3.01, 3.03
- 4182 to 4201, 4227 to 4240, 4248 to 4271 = -0.5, 2.9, 2.98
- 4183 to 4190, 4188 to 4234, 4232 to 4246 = -1.1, 2.74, 3.2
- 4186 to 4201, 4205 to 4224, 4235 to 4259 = -1.3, 2.9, 3.04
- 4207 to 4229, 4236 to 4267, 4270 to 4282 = -1.3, 3.03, 2.91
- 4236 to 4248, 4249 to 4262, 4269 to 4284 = 0.7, 3.14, 2.9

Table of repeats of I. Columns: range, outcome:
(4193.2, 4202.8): 3.01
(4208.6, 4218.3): 3.13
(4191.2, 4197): 3.09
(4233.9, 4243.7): 3.08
